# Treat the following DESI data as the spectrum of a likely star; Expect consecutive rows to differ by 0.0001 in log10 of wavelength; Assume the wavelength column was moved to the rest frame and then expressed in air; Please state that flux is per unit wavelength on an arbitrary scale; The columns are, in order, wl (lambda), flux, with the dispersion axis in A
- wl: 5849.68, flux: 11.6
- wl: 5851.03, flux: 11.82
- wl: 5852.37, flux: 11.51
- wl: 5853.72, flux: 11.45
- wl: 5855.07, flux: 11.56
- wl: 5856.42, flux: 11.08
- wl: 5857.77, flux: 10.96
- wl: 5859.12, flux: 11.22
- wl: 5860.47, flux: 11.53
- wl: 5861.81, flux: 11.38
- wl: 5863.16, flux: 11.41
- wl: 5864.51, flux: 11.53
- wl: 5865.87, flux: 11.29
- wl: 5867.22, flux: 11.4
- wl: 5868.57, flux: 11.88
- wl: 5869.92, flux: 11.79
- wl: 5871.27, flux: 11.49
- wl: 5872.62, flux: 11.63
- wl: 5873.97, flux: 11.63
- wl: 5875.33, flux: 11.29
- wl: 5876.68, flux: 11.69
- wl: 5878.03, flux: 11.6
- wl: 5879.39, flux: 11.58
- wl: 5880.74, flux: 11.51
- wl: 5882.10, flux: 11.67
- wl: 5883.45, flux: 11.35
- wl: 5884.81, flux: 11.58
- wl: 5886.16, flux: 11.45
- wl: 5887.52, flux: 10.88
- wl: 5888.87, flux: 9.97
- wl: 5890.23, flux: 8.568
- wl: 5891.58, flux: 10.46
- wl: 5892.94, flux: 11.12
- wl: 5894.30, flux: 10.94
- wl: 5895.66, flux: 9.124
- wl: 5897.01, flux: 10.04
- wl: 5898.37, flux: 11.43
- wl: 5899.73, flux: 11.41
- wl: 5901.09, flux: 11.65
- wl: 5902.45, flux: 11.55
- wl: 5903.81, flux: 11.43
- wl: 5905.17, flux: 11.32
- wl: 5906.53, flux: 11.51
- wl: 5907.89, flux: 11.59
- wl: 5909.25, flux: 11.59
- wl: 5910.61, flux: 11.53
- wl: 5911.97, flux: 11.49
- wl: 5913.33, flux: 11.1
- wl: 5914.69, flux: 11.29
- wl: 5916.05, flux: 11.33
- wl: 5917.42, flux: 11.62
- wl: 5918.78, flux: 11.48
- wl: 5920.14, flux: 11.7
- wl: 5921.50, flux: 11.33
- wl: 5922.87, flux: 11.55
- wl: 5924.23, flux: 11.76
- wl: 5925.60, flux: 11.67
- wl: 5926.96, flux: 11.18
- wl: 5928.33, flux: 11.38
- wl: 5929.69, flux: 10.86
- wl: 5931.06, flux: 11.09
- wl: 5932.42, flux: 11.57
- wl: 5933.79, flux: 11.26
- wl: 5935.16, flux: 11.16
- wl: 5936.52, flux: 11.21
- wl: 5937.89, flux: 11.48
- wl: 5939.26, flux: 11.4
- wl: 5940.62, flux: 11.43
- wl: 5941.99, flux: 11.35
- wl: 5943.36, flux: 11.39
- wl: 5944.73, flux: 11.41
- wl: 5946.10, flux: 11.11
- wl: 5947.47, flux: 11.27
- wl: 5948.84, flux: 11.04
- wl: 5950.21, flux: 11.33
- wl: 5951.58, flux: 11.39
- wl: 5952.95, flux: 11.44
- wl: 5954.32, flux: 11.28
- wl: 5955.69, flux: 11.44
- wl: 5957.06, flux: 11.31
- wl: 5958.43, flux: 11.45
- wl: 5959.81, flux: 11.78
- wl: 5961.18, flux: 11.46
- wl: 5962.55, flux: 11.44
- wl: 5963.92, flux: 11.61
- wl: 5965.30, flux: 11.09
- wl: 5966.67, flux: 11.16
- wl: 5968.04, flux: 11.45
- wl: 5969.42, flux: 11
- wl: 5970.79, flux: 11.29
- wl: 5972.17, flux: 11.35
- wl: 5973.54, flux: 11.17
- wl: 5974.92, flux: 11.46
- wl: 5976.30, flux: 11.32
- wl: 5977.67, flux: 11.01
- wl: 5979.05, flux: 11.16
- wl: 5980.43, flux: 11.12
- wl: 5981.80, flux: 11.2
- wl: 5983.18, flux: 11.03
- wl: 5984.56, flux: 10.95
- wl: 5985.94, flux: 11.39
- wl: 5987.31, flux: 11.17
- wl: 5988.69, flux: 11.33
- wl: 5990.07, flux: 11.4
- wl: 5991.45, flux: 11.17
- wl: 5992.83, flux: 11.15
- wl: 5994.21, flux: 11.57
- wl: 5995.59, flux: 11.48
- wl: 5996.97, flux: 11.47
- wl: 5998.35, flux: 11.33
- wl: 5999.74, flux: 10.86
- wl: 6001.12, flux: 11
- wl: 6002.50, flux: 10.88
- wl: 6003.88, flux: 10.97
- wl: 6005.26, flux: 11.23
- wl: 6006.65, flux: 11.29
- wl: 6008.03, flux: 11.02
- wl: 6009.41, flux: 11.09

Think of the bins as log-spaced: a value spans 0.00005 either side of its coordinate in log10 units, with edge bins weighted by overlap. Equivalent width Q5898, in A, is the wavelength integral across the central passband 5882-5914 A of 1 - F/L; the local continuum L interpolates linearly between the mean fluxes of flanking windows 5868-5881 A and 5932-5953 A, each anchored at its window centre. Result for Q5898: 1.4 A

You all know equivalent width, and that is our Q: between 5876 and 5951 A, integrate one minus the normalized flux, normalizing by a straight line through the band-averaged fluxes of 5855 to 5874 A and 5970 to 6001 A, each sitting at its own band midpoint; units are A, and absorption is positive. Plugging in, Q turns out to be 0.8 A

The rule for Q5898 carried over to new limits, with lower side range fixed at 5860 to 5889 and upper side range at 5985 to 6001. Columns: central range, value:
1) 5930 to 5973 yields 0.06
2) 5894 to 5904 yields 0.44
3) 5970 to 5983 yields 0.10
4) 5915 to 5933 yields -0.05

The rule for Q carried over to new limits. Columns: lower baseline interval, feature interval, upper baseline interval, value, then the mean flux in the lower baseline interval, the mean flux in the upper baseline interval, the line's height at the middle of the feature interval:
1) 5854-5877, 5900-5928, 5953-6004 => -0.27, 11.5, 11.3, 11.4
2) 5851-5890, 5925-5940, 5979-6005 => -0.01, 11.4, 11.2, 11.3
